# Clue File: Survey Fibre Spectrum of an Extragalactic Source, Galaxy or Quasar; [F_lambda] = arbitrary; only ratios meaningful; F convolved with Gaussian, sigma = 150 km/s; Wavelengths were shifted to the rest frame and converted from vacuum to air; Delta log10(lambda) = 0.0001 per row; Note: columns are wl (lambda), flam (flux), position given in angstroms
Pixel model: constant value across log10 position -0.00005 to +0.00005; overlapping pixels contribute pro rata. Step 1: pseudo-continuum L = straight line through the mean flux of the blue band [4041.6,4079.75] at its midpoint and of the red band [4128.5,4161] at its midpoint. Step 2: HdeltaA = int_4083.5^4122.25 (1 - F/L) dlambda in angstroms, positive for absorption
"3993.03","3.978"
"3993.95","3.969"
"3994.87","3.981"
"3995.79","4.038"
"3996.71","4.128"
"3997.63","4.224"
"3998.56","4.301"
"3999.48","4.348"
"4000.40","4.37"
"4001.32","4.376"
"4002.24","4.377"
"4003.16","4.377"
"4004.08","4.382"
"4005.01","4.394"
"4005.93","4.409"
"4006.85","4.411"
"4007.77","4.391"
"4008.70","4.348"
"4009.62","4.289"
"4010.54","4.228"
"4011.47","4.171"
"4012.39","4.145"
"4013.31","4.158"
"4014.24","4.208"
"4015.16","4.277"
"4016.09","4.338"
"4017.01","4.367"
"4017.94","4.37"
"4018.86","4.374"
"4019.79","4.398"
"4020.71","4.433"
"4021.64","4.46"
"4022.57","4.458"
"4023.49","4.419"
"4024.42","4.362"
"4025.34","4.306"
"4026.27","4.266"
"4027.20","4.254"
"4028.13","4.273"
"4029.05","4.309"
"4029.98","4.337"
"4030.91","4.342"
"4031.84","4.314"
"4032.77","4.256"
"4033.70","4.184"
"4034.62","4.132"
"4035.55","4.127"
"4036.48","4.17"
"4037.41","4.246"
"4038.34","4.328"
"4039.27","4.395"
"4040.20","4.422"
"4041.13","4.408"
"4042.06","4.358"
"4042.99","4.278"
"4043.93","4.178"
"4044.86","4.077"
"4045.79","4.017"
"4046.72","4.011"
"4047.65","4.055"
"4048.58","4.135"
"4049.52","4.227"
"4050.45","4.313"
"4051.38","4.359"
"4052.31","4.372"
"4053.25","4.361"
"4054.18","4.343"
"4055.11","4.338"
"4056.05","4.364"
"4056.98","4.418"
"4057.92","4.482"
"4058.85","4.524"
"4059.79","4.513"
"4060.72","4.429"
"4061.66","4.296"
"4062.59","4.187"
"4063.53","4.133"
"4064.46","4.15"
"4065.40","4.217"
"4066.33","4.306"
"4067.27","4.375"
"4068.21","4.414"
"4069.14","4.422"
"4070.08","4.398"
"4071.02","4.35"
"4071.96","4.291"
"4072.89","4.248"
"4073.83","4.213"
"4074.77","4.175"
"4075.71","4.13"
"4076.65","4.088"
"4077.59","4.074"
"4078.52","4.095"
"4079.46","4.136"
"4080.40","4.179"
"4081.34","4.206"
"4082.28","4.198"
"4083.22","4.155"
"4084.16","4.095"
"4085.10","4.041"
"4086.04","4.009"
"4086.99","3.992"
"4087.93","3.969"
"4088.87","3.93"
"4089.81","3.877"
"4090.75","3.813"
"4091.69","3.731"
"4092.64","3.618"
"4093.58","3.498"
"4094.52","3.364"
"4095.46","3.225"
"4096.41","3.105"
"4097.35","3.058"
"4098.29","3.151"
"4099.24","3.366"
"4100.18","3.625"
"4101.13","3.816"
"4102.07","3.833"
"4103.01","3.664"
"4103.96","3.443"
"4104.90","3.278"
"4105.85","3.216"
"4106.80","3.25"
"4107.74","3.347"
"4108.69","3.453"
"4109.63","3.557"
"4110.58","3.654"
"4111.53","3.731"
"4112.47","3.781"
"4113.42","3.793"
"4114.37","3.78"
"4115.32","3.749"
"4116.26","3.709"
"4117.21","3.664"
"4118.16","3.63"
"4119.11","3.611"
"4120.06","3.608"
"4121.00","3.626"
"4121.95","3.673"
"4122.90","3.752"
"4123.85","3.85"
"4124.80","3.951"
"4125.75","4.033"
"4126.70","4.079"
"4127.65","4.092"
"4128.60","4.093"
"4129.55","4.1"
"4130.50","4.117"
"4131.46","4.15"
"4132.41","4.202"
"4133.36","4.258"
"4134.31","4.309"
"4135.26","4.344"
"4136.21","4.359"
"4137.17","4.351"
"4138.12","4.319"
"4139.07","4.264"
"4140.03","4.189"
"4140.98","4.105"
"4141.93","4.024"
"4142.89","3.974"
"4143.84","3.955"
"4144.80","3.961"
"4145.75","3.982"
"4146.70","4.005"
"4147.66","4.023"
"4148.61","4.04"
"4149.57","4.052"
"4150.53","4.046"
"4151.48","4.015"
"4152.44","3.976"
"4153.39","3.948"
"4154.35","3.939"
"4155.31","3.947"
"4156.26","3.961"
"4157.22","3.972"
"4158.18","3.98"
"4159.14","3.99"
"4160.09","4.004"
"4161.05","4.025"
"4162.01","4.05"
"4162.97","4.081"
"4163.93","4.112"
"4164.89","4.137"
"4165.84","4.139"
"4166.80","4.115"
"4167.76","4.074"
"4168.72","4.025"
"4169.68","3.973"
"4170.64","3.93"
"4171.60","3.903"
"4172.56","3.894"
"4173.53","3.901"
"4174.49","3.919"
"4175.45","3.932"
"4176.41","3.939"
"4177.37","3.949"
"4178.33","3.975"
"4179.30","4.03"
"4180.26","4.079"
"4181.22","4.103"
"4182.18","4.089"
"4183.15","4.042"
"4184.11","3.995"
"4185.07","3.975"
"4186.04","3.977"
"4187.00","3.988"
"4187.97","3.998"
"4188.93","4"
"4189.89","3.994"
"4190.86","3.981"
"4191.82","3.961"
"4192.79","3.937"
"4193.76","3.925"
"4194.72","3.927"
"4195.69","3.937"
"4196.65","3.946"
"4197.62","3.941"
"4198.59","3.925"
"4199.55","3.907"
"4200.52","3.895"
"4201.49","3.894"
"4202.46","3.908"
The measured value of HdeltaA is 5.2 angstroms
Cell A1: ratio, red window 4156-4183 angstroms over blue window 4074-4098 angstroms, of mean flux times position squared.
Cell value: 1.1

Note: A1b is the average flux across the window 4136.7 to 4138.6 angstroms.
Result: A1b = 4.35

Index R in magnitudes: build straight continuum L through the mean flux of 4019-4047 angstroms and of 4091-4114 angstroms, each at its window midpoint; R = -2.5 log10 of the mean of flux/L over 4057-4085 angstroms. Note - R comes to -0.110 mag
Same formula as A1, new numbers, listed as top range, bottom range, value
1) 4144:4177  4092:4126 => 1.15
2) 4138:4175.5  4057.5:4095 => 1.01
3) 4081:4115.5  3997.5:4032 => 0.88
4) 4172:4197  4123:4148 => 0.99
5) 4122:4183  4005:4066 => 1.00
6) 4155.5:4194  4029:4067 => 0.99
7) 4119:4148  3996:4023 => 1.00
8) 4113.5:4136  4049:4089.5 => 0.95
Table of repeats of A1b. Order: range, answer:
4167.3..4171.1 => 4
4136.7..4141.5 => 4.25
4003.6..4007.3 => 4.4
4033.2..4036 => 4.16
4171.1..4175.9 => 3.91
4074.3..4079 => 4.12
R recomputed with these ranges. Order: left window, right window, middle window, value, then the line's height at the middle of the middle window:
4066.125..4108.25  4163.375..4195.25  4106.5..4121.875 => 0.078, 3.9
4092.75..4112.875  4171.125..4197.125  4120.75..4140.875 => -0.133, 3.63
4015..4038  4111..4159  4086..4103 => 0.142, 4.1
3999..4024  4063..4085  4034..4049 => 0.019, 4.28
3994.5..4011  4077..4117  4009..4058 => -0.047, 4.11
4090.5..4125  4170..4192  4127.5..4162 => -0.086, 3.77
